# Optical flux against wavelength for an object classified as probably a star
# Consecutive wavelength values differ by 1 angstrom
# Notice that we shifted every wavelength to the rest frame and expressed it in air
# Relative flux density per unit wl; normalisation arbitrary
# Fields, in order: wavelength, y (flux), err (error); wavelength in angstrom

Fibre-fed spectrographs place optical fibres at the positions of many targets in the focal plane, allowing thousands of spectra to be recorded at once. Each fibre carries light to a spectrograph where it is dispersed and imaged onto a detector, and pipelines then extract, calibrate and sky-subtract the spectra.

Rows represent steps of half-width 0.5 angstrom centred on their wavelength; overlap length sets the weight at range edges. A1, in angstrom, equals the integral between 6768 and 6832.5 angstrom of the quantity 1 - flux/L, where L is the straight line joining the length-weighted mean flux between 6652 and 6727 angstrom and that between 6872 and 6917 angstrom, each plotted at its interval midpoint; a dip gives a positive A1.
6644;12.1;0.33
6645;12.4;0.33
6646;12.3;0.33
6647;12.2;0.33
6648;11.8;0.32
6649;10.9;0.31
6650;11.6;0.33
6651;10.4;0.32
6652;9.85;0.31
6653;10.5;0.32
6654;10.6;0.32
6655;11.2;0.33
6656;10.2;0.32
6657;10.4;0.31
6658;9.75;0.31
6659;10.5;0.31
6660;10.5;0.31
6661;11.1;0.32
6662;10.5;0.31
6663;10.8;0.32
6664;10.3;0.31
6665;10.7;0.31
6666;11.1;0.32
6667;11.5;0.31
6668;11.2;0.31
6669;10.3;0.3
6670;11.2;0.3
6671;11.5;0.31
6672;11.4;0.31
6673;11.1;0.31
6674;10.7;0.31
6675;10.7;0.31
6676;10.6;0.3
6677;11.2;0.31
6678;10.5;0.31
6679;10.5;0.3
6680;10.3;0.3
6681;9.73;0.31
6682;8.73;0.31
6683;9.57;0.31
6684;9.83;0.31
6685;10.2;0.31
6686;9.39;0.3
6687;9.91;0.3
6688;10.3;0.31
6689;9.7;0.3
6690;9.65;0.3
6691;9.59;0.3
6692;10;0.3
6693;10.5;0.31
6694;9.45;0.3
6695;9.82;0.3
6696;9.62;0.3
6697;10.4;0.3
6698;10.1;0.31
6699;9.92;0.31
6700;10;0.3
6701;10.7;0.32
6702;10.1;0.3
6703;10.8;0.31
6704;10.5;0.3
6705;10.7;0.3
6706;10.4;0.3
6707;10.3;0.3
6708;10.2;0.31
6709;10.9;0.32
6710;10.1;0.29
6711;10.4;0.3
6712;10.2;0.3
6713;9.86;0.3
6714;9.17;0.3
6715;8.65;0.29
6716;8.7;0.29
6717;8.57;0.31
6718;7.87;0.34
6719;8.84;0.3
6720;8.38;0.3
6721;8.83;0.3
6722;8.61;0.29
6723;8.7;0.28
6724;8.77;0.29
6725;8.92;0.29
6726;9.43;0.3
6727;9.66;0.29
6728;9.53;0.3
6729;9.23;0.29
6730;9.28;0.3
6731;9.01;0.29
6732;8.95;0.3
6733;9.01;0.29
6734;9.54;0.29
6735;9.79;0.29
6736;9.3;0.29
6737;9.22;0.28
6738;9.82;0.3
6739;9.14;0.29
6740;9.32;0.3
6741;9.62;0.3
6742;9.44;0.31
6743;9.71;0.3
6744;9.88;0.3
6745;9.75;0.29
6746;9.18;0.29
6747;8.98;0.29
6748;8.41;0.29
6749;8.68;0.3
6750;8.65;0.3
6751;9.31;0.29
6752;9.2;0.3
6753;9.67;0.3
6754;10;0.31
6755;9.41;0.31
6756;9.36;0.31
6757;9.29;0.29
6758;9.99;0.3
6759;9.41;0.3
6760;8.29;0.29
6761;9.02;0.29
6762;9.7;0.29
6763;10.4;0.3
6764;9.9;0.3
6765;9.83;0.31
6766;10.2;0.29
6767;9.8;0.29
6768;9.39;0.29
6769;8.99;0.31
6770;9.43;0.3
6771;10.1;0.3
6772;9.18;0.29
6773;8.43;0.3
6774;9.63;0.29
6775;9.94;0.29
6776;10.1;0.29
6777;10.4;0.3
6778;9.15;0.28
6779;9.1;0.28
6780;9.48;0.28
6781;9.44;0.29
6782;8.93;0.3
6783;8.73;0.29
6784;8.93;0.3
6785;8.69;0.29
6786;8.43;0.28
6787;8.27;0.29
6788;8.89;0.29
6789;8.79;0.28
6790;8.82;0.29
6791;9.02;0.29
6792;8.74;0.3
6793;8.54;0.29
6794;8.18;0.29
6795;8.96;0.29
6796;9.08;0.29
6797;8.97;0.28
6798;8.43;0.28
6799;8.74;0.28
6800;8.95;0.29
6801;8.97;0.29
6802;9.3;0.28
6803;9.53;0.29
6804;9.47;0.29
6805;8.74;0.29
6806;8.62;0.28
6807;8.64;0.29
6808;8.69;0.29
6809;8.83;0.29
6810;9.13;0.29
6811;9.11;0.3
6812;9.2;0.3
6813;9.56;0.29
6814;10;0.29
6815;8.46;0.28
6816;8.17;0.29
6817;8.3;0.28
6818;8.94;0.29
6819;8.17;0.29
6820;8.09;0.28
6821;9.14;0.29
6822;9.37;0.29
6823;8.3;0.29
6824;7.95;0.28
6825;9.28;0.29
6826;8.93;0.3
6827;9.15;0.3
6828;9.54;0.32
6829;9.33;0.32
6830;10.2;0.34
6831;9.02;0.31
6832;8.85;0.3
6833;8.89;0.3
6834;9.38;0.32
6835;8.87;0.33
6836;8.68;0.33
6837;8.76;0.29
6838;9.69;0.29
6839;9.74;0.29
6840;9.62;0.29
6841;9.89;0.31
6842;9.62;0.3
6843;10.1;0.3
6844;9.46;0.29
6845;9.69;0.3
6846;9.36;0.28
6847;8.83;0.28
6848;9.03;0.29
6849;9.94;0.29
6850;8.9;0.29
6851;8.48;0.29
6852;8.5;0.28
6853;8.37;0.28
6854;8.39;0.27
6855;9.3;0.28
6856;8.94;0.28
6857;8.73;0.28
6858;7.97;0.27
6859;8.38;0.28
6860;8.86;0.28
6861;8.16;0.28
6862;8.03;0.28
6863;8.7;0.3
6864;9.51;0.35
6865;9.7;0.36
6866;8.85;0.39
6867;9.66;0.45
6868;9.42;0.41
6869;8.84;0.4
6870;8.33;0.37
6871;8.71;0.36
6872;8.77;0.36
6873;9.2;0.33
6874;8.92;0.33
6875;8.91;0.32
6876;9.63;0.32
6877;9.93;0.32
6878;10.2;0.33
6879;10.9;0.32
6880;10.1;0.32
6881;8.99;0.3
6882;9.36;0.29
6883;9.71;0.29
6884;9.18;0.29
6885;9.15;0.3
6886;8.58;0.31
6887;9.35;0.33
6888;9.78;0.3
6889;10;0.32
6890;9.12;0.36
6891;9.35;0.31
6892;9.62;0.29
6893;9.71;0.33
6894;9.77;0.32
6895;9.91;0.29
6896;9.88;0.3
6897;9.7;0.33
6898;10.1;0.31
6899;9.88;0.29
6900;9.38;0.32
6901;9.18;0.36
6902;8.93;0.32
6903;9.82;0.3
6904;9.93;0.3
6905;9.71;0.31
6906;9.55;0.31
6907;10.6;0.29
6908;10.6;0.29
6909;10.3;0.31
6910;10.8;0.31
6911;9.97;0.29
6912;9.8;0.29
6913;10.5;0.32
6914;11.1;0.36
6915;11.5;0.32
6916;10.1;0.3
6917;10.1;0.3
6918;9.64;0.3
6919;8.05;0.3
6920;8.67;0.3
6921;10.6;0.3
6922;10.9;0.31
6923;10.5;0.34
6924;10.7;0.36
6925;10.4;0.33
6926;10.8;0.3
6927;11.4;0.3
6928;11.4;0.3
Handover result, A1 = 5.9 angstrom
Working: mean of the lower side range 10.1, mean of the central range 9.01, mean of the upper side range 9.78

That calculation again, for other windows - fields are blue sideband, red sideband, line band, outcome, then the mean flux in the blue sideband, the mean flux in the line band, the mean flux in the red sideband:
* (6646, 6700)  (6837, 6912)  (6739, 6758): 1.36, 10.5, 9.34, 9.38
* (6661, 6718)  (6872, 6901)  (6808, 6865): 4.26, 10.2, 9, 9.56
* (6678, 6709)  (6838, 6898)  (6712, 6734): 2.05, 10.1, 8.99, 9.26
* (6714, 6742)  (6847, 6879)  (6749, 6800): -1.02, 9.07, 9.22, 8.97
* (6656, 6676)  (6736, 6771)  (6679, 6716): 1.12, 10.8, 9.98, 9.43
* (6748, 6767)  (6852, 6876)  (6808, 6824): 0.50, 9.44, 8.82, 8.82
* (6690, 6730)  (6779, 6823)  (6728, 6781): -0.93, 9.65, 9.42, 8.87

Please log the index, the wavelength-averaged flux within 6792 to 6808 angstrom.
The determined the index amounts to 8.86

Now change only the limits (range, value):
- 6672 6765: 9.65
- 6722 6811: 9.21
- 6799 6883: 9.08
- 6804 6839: 8.96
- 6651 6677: 10.7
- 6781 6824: 8.83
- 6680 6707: 10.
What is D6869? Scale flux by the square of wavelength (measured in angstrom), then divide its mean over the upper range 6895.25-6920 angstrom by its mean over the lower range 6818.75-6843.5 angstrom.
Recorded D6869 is 1.11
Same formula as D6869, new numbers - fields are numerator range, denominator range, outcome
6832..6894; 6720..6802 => 1.03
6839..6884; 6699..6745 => 1.00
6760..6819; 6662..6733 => 0.94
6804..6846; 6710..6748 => 1.01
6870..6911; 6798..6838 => 1.10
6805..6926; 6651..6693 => 0.95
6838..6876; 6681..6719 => 0.96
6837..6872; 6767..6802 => 1.02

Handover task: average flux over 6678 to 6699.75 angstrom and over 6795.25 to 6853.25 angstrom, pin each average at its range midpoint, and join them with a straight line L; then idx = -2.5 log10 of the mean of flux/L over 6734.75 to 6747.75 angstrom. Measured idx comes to 0.01 mag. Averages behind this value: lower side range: 9.88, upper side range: 9.05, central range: 9.45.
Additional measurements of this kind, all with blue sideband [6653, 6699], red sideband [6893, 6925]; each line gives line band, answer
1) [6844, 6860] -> 0.14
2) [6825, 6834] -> 0.10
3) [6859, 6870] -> 0.13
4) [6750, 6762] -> 0.10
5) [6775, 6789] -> 0.12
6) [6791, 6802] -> 0.16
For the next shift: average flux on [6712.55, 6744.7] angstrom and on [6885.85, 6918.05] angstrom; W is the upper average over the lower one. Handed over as 1.1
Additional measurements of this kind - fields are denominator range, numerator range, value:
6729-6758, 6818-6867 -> 0.97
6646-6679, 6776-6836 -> 0.82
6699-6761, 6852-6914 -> 1.00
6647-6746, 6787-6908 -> 0.92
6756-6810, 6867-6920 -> 1.05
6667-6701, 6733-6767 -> 0.92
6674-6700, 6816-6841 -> 0.90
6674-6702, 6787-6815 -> 0.89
